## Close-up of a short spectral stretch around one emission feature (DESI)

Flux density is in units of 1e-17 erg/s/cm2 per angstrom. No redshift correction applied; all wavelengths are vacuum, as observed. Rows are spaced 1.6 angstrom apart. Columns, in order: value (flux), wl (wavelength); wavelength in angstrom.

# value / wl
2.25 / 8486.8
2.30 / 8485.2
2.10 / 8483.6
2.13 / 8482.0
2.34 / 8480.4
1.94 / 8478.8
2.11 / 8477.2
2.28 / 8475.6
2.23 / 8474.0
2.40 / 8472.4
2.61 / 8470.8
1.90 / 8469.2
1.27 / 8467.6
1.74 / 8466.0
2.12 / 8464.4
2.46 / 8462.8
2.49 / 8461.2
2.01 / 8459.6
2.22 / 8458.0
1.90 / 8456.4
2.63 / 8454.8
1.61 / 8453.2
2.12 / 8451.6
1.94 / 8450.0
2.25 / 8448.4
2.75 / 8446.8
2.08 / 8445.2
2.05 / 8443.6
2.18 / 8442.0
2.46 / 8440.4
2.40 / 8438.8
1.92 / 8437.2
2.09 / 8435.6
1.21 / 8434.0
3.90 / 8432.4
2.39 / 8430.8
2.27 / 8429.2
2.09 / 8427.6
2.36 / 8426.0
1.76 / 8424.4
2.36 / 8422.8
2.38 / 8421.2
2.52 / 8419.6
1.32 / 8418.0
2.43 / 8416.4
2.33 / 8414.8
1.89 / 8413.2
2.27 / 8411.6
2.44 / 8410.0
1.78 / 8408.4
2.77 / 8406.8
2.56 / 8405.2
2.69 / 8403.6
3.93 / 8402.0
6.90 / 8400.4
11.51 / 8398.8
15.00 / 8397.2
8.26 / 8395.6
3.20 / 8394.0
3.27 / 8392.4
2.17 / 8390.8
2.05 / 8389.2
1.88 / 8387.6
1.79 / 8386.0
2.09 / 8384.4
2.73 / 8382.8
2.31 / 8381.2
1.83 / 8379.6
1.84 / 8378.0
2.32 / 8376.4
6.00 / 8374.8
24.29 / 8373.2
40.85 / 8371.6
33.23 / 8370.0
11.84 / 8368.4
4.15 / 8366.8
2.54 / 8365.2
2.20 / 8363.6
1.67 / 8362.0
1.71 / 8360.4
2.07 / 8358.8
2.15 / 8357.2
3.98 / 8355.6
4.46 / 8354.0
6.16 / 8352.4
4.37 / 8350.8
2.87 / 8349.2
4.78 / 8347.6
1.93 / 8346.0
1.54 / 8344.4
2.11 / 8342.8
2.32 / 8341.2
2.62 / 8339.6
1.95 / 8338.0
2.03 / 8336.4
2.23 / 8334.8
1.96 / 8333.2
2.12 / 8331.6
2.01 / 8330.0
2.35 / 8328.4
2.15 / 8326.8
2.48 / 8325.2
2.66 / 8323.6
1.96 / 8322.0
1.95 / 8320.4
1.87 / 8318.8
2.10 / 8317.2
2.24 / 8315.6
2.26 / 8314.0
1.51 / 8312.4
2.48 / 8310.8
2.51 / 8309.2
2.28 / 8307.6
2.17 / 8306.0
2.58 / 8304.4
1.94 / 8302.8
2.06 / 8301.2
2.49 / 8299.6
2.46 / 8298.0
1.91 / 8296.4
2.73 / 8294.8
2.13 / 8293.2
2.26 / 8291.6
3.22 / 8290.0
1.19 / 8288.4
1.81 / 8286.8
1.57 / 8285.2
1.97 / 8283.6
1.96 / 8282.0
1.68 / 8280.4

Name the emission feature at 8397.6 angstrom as [N II]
